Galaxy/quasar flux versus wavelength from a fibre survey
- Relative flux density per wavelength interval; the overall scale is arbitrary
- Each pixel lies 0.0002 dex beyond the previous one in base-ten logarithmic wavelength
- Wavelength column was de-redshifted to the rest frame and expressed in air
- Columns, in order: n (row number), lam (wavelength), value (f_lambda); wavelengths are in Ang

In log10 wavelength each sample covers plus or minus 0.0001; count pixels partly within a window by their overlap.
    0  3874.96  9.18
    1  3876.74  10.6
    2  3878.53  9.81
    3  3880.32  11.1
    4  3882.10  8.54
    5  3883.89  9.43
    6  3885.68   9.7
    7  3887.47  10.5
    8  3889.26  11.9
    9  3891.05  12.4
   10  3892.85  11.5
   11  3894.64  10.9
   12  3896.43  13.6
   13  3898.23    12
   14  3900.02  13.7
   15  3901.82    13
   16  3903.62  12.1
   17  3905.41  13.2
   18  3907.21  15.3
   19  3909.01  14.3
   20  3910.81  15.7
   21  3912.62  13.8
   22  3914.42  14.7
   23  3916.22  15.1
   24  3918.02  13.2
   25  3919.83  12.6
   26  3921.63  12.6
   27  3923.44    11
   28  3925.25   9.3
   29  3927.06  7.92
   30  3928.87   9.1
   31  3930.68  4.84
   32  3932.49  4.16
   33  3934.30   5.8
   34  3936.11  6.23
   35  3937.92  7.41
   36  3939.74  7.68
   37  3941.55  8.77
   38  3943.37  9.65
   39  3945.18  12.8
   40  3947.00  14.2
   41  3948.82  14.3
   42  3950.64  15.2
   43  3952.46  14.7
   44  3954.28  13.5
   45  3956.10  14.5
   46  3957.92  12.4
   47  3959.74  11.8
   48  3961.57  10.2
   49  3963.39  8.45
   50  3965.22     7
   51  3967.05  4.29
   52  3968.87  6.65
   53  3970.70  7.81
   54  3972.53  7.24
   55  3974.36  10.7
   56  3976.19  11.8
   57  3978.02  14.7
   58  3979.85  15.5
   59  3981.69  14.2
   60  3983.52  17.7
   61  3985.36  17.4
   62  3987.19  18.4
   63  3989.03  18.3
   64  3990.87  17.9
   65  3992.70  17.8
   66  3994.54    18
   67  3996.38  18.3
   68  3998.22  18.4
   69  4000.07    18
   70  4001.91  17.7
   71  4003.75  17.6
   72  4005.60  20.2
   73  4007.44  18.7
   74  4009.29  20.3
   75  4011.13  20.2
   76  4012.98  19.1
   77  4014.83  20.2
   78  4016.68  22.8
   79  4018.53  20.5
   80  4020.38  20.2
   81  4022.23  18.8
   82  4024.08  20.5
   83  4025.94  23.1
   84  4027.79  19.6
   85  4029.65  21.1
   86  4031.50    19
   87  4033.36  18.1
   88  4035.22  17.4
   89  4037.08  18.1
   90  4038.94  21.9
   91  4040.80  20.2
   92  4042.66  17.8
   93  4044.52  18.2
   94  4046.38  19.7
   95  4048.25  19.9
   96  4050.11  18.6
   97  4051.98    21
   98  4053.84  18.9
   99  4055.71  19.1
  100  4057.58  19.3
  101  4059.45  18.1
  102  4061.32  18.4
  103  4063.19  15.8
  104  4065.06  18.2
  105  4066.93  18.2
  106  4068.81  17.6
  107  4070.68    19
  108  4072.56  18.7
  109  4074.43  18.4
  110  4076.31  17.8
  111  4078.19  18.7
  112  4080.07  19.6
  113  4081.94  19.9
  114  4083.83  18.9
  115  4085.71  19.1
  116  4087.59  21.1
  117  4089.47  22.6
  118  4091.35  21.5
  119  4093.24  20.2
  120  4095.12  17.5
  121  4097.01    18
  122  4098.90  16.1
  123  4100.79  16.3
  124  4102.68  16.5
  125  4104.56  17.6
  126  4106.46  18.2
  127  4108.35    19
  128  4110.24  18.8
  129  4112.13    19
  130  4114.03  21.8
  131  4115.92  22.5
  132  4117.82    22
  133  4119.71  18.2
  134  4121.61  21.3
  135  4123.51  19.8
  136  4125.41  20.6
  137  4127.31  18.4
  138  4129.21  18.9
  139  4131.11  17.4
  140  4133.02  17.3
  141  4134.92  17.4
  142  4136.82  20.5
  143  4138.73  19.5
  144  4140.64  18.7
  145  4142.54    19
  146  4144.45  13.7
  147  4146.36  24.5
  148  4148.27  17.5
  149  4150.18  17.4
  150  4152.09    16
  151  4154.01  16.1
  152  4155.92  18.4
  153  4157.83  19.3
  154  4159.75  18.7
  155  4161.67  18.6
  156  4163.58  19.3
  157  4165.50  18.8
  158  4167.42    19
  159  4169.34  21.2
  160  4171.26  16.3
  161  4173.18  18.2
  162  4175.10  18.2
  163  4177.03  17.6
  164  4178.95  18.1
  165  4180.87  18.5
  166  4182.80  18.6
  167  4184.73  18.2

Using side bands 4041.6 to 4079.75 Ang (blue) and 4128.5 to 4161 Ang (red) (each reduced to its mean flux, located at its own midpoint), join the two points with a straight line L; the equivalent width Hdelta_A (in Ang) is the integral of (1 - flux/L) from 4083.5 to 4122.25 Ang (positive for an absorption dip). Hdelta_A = -1.9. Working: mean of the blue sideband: 18.6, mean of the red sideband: 18.2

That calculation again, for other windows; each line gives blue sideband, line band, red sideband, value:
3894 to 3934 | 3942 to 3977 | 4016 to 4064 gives 8.67 Ang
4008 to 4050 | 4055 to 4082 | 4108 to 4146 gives 1.65 Ang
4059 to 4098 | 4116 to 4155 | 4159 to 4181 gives -0.21 Ang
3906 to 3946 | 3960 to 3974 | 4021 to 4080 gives 5.88 Ang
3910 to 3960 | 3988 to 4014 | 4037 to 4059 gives -4.28 Ang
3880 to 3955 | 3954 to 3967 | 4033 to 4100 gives 2.83 Ang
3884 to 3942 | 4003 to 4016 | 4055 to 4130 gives -3.58 Ang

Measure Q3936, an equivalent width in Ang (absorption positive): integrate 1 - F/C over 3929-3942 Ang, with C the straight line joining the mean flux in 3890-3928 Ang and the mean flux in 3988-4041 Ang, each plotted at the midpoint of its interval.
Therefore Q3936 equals 7.2 Ang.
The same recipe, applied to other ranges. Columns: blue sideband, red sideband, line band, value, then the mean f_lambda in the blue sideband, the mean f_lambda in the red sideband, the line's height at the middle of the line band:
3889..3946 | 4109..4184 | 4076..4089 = -2.2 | 11.1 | 18.8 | 16.7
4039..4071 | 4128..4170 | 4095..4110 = 0.9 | 18.8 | 18.5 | 18.6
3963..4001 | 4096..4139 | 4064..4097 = -3.1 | 13.8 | 18.9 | 17.5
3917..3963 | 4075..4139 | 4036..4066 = -5.0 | 10.5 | 19.2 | 16.3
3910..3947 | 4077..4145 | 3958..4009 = -5.0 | 10.2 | 19.1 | 12.9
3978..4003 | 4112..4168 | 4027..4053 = -2.0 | 17.4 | 19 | 17.9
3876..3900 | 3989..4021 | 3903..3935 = 3.9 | 11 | 19.1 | 13.2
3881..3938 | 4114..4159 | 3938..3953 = 0.7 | 11.2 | 18.9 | 12.4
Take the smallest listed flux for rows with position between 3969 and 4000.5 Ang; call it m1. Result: 7.24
